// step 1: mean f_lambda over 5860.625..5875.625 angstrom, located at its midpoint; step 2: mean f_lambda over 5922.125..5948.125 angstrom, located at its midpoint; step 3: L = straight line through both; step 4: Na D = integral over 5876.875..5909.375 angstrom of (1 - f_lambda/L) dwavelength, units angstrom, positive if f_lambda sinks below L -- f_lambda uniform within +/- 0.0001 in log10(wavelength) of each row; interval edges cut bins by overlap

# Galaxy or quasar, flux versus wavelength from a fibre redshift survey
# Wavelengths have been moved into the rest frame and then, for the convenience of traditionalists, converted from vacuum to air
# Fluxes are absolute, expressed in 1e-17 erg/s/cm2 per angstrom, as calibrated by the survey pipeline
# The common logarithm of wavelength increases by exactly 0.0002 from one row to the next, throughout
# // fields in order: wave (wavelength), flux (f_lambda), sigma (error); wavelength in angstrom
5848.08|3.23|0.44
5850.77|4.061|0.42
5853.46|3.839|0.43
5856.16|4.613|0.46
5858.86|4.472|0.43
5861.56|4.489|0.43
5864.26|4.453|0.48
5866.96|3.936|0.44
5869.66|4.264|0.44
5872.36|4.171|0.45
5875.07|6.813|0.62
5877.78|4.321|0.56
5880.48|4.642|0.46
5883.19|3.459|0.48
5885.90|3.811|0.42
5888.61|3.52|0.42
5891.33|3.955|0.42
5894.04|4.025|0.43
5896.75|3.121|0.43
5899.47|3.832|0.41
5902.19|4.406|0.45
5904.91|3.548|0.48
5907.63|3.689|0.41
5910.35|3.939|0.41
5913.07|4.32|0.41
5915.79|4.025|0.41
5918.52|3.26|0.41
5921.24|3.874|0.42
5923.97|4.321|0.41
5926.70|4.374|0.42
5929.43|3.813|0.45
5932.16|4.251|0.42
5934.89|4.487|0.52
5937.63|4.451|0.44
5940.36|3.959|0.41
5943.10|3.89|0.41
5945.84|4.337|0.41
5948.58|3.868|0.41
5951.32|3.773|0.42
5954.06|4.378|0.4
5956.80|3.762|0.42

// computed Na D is 4.3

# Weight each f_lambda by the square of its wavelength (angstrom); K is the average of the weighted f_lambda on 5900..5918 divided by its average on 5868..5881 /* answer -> 0.8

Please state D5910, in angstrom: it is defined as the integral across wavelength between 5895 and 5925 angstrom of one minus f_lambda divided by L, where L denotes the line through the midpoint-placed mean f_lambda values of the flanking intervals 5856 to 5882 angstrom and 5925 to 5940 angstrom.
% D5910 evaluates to 3.65 angstrom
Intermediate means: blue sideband 4.61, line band 3.85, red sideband 4.26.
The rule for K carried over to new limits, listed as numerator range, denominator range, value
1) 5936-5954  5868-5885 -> 0.91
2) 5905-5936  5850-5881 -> 0.91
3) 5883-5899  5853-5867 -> 0.85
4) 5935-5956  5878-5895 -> 1.07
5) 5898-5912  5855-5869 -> 0.90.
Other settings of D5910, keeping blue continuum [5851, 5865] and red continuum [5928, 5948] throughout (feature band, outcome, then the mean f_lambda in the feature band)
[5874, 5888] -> -0.70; 4.51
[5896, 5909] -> 1.51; 3.75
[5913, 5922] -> 0.86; 3.81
